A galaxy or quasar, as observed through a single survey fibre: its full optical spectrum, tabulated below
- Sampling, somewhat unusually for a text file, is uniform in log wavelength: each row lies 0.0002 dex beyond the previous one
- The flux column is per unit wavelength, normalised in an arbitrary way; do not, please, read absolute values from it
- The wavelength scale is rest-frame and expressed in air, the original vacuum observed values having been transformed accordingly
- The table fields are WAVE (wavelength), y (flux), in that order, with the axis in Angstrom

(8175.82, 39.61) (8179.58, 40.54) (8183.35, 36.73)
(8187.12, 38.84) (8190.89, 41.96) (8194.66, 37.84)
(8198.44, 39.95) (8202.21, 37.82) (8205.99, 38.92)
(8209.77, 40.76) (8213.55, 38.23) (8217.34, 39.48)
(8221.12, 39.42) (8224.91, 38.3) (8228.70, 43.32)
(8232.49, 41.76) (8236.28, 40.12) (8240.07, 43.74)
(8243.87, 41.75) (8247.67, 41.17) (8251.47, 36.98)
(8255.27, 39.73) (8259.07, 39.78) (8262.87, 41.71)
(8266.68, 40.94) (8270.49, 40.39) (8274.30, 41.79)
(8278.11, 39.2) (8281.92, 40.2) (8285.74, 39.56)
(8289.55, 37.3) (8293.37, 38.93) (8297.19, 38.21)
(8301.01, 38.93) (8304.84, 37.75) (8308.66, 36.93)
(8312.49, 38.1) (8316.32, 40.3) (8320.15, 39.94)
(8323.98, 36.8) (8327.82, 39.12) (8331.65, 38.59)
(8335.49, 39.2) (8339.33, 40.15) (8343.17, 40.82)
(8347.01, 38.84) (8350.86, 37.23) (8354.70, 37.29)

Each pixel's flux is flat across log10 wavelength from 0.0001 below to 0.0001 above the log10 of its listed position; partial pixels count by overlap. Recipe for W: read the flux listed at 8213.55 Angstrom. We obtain 38.23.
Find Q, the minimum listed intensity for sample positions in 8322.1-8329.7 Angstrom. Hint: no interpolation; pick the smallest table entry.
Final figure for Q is 36.8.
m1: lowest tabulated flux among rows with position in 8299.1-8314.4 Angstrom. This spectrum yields 36.93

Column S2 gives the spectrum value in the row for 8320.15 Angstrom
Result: 39.94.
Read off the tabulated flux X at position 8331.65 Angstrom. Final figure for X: 38.59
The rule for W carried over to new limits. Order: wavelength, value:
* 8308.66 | 36.93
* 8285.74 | 39.56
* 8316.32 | 40.3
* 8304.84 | 37.75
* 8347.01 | 38.84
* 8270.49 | 40.39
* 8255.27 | 39.73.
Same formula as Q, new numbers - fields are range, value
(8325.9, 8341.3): 38.59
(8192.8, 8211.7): 37.82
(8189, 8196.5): 37.84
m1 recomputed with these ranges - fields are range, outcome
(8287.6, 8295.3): 37.3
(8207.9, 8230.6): 38.23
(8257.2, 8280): 39.2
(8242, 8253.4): 36.98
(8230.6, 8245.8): 40.12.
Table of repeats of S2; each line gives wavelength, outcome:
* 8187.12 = 38.84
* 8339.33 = 40.15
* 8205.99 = 38.92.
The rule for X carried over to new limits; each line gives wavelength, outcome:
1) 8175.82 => 39.61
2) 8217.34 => 39.48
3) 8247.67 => 41.17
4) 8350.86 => 37.23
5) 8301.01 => 38.93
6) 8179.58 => 40.54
